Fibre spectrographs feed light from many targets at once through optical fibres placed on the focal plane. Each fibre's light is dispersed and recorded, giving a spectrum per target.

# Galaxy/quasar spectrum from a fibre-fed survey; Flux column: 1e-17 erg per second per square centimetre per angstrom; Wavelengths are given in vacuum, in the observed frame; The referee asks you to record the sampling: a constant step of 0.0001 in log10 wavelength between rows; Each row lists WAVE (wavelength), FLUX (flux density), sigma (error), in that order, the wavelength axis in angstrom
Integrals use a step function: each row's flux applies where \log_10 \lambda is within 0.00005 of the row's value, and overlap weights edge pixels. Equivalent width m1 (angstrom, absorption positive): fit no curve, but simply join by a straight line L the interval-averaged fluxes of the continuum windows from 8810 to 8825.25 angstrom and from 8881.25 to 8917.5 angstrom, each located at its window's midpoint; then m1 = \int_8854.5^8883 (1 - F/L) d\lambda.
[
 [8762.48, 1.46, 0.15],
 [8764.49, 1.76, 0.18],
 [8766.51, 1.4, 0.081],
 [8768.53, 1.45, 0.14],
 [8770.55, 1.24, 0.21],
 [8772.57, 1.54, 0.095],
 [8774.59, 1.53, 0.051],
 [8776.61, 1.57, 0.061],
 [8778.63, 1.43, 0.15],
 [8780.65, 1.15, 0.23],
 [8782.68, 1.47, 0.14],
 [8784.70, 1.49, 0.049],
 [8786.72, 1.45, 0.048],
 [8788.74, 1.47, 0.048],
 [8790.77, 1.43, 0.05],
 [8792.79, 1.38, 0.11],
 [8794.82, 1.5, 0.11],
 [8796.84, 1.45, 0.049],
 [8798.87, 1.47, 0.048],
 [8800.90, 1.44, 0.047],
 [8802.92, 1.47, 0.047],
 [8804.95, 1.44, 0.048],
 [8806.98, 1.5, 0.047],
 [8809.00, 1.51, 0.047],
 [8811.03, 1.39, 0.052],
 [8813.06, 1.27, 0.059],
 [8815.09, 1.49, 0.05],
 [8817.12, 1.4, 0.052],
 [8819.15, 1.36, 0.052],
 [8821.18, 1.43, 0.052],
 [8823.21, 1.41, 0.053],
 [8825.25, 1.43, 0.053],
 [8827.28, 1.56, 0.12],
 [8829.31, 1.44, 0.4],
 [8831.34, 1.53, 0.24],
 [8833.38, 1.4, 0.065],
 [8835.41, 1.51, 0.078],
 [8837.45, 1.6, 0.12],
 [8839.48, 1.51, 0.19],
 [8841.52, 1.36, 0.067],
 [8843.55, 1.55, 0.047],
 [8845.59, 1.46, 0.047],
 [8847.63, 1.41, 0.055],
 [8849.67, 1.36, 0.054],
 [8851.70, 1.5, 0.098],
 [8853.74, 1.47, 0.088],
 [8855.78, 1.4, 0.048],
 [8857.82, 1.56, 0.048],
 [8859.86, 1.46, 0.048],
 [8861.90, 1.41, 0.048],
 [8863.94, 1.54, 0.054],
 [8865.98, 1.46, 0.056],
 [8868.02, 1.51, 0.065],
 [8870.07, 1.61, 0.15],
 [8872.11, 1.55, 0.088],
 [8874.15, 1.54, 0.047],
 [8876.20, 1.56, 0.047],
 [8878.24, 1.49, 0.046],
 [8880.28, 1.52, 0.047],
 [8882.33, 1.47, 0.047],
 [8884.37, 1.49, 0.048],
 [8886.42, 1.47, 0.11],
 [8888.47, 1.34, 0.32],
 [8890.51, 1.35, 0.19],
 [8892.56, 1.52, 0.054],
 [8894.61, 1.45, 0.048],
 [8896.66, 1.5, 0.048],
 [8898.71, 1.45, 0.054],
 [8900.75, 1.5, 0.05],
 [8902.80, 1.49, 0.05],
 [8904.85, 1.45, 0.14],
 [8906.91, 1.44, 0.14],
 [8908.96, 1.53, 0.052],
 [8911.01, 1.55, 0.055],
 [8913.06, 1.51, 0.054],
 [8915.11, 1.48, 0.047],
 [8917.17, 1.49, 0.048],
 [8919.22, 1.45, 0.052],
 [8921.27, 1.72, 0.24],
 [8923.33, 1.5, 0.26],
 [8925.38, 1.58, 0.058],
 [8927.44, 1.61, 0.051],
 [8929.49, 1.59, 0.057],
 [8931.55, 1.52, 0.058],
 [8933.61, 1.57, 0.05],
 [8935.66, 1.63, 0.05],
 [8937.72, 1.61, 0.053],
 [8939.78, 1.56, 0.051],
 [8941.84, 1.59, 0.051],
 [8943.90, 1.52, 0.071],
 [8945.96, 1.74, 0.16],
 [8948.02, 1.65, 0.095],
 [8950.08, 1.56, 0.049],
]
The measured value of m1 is -1.3 angstrom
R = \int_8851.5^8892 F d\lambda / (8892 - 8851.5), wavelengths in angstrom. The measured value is 1.48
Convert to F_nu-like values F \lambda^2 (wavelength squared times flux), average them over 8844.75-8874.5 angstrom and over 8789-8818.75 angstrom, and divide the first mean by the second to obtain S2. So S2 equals 1.04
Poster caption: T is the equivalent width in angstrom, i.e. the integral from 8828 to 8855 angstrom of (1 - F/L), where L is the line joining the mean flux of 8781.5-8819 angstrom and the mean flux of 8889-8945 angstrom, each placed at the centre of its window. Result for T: 0.0 angstrom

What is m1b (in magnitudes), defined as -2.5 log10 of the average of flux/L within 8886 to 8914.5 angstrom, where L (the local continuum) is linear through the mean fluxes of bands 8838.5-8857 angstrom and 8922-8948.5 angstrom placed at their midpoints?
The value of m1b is 0.047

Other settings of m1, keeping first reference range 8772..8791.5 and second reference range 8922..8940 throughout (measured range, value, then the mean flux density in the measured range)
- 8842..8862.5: 0.7 angstrom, 1.46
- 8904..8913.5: 0.4 angstrom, 1.5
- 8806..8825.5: 0.8 angstrom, 1.42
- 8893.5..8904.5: 0.5 angstrom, 1.48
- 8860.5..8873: 0.1 angstrom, 1.51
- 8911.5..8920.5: 0.4 angstrom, 1.49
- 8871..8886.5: 0.2 angstrom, 1.51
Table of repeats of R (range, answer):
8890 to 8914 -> 1.48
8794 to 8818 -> 1.44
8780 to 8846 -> 1.45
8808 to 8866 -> 1.45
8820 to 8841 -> 1.48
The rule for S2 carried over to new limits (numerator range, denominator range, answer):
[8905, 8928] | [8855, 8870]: 1.04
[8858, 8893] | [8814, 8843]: 1.03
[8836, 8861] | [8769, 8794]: 1.04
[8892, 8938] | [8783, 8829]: 1.08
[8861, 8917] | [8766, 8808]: 1.06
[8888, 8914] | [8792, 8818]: 1.04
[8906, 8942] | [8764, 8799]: 1.11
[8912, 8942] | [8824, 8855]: 1.08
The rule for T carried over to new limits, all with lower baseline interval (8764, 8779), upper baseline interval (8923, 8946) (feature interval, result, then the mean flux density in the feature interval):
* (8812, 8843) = 1.40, 1.45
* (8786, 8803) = 0.53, 1.45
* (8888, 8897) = 0.71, 1.43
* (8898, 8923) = 0.97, 1.51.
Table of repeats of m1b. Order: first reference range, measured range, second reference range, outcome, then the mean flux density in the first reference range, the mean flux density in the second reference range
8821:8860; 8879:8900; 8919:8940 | 0.05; 1.47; 1.58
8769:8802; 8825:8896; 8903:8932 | 0.01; 1.44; 1.53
